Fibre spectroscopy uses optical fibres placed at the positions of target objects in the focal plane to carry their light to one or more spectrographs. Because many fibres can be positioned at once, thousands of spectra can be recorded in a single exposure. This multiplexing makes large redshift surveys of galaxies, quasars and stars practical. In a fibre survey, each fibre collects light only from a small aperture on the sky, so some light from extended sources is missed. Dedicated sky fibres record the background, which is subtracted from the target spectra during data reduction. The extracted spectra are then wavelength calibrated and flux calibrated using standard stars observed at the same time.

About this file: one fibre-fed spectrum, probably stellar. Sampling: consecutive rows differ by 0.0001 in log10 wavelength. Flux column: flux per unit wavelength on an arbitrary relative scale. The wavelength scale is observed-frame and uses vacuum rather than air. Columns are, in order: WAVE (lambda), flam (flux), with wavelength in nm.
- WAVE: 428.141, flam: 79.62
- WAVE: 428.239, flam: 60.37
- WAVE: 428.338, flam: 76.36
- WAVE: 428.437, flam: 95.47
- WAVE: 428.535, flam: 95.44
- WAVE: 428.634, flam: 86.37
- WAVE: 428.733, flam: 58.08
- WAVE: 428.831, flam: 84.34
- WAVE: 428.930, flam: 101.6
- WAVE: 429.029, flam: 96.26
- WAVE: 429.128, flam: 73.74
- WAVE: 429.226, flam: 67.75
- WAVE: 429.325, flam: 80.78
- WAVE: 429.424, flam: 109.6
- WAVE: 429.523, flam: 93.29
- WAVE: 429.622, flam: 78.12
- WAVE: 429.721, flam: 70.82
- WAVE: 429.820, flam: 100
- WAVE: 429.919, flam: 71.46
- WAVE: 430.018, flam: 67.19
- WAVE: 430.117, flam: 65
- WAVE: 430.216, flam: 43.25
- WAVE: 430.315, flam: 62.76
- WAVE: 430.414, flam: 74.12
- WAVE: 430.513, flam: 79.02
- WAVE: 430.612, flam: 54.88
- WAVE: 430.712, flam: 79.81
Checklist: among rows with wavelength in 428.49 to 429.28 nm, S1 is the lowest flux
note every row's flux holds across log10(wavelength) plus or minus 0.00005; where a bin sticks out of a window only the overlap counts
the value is 58.08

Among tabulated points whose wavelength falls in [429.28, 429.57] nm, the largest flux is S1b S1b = 109.6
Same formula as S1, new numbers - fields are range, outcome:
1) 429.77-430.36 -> 43.25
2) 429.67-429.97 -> 70.82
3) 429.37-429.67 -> 78.12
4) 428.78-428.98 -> 84.34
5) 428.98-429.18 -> 73.74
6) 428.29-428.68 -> 76.36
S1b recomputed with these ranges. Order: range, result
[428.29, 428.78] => 95.47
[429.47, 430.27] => 100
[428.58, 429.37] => 101.6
